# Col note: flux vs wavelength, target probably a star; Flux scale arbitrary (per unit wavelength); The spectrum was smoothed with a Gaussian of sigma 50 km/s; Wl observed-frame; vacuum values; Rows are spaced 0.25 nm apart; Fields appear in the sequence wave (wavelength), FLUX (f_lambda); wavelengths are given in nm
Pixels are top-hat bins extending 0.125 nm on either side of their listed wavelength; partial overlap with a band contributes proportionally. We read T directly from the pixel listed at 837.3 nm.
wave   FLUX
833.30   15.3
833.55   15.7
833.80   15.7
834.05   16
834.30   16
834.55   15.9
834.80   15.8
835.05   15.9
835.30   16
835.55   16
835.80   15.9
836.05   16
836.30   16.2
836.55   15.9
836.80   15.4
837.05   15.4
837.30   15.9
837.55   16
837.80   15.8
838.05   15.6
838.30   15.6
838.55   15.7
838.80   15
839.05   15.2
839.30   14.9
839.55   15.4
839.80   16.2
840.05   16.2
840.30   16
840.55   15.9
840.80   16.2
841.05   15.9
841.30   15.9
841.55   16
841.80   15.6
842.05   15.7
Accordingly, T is 15.9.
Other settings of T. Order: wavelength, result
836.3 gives 16.2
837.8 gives 15.8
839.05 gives 15.2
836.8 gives 15.4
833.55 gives 15.7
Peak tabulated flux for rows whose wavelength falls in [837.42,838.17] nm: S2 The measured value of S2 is 16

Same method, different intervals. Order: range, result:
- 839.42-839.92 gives 16.2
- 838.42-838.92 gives 15.7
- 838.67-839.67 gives 15.4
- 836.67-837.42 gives 15.9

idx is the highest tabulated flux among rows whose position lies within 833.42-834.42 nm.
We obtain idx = 16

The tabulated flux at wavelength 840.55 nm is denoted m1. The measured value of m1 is 15.9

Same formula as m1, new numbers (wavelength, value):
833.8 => 15.7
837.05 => 15.4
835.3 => 16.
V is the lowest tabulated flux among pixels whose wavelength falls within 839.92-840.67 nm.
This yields 15.9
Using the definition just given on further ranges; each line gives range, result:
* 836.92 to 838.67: 15.4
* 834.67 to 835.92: 15.8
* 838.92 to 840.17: 14.9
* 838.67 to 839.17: 15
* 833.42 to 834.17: 15.7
